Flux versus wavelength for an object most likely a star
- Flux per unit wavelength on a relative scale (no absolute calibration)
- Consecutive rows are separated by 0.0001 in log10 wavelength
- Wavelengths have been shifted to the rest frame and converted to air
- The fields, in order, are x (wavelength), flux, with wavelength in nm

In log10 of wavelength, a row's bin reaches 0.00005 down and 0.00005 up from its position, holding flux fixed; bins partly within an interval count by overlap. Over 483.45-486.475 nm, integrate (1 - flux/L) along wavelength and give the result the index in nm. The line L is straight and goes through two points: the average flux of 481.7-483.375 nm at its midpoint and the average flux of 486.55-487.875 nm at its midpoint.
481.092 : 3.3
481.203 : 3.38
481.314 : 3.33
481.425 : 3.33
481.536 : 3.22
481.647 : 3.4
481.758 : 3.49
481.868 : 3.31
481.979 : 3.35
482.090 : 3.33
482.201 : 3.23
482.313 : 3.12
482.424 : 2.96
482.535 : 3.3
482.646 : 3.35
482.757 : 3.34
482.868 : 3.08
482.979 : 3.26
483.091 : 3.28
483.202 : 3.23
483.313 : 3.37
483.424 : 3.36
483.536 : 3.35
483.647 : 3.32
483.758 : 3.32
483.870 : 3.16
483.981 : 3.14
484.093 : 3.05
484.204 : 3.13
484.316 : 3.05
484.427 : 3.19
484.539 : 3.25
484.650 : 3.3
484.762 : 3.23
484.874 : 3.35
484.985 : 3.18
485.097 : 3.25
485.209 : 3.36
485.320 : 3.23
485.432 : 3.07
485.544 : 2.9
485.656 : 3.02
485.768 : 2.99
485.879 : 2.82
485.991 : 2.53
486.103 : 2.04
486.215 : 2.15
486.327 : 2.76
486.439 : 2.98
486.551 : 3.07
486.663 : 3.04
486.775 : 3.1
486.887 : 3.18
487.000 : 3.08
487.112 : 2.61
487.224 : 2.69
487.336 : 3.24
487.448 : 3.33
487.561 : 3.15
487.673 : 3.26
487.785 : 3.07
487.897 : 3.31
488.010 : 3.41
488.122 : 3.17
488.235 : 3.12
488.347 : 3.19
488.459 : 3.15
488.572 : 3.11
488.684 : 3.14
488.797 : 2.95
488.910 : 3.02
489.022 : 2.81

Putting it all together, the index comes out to 0.12 nm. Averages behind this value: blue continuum 3.27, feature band 3.04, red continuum 3.08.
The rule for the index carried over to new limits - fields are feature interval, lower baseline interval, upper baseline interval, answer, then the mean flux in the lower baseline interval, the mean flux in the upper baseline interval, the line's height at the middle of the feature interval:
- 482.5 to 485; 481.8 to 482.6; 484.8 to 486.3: -0.13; 3.24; 2.92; 3.09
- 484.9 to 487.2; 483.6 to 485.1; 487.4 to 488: 0.21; 3.21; 3.23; 3.22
